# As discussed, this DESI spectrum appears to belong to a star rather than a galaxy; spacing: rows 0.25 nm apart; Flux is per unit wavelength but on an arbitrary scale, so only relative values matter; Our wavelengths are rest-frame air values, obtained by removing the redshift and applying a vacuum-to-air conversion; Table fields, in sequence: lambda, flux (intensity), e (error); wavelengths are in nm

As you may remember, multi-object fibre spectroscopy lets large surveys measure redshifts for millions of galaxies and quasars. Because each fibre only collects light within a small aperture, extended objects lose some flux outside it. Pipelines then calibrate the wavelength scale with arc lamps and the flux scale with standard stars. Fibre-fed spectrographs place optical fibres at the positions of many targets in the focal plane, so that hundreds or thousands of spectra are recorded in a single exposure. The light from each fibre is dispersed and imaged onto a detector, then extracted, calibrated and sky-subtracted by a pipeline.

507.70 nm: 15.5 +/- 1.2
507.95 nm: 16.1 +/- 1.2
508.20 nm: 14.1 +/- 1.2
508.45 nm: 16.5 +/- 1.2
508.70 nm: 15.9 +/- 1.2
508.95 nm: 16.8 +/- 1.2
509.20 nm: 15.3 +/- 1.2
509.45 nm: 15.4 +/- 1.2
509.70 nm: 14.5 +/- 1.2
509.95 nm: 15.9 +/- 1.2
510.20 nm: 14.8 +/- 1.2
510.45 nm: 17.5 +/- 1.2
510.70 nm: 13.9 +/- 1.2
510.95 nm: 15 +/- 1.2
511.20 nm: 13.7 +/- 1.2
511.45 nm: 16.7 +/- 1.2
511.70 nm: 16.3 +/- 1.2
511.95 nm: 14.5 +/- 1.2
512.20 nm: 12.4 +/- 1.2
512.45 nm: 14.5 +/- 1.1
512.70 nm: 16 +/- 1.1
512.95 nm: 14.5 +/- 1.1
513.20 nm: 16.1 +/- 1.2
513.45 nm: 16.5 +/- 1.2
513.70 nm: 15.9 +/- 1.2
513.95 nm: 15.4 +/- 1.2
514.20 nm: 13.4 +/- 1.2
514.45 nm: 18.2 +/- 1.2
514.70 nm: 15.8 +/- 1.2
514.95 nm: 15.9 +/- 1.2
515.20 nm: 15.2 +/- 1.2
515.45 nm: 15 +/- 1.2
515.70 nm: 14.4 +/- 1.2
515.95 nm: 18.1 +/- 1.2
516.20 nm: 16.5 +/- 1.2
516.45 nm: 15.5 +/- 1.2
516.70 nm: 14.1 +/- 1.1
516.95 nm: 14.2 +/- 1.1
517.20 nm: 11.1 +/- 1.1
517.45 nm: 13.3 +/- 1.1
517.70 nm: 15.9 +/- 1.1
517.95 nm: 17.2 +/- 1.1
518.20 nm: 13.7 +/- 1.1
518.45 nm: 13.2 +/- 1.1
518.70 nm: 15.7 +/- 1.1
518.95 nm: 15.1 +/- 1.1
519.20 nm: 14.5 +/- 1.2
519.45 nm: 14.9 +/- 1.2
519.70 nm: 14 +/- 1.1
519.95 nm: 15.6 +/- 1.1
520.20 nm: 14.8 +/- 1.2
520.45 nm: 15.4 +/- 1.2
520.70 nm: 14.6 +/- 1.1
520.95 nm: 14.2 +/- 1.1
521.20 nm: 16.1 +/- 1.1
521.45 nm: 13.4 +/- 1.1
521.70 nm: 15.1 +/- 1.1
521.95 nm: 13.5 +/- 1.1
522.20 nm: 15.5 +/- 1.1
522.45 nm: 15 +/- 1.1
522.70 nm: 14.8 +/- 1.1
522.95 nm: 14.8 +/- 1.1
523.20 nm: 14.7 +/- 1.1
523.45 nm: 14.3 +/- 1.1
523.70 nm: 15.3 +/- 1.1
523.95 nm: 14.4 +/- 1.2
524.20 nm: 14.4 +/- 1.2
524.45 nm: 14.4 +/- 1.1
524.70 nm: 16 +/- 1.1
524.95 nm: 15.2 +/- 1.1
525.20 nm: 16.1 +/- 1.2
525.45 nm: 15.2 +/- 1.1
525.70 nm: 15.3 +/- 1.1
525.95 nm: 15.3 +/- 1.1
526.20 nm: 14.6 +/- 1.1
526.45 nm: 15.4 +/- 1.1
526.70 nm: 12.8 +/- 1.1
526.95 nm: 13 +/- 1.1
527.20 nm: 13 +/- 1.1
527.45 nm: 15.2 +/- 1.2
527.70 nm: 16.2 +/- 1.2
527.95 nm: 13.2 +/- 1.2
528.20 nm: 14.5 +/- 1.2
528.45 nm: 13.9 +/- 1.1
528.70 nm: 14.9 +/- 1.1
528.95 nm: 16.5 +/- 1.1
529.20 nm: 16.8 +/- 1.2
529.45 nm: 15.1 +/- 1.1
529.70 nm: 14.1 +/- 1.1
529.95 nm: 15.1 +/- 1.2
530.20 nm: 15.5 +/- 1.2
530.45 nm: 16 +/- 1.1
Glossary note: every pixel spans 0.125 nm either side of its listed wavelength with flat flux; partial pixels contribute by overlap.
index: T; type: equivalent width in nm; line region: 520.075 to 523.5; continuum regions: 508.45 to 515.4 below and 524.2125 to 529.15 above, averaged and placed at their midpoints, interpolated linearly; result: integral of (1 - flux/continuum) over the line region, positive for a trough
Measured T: 0.06 nm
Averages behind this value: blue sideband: 15.4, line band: 14.7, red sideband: 14.8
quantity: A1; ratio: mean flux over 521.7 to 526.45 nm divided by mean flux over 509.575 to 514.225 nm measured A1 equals 1.0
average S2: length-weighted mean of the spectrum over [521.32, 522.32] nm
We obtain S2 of 14.4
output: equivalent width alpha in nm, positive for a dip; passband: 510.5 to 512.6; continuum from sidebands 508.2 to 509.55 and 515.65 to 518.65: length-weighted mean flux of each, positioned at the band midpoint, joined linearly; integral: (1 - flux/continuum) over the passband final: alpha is 0.10 nm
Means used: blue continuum 15.8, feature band 14.7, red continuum 14.8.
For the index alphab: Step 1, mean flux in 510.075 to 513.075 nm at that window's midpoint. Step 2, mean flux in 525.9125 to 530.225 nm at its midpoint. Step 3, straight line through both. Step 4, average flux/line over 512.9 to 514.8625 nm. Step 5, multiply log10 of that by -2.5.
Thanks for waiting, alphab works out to -0.06 mag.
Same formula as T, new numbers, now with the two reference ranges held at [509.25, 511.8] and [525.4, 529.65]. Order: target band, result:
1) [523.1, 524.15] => 0.02 nm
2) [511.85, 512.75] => 0.06 nm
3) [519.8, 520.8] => -0.01 nm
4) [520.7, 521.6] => 0.02 nm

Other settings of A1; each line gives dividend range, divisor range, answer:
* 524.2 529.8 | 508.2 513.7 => 0.97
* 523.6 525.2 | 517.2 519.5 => 1.03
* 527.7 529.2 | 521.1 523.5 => 1.01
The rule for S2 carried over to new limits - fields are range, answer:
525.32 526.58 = 15.2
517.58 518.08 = 16.5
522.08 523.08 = 15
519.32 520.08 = 14.8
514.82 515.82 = 15.1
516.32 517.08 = 14.6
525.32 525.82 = 15.3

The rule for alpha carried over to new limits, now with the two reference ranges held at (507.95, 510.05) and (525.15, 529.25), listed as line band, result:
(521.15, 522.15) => 0.035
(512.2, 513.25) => 0.037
